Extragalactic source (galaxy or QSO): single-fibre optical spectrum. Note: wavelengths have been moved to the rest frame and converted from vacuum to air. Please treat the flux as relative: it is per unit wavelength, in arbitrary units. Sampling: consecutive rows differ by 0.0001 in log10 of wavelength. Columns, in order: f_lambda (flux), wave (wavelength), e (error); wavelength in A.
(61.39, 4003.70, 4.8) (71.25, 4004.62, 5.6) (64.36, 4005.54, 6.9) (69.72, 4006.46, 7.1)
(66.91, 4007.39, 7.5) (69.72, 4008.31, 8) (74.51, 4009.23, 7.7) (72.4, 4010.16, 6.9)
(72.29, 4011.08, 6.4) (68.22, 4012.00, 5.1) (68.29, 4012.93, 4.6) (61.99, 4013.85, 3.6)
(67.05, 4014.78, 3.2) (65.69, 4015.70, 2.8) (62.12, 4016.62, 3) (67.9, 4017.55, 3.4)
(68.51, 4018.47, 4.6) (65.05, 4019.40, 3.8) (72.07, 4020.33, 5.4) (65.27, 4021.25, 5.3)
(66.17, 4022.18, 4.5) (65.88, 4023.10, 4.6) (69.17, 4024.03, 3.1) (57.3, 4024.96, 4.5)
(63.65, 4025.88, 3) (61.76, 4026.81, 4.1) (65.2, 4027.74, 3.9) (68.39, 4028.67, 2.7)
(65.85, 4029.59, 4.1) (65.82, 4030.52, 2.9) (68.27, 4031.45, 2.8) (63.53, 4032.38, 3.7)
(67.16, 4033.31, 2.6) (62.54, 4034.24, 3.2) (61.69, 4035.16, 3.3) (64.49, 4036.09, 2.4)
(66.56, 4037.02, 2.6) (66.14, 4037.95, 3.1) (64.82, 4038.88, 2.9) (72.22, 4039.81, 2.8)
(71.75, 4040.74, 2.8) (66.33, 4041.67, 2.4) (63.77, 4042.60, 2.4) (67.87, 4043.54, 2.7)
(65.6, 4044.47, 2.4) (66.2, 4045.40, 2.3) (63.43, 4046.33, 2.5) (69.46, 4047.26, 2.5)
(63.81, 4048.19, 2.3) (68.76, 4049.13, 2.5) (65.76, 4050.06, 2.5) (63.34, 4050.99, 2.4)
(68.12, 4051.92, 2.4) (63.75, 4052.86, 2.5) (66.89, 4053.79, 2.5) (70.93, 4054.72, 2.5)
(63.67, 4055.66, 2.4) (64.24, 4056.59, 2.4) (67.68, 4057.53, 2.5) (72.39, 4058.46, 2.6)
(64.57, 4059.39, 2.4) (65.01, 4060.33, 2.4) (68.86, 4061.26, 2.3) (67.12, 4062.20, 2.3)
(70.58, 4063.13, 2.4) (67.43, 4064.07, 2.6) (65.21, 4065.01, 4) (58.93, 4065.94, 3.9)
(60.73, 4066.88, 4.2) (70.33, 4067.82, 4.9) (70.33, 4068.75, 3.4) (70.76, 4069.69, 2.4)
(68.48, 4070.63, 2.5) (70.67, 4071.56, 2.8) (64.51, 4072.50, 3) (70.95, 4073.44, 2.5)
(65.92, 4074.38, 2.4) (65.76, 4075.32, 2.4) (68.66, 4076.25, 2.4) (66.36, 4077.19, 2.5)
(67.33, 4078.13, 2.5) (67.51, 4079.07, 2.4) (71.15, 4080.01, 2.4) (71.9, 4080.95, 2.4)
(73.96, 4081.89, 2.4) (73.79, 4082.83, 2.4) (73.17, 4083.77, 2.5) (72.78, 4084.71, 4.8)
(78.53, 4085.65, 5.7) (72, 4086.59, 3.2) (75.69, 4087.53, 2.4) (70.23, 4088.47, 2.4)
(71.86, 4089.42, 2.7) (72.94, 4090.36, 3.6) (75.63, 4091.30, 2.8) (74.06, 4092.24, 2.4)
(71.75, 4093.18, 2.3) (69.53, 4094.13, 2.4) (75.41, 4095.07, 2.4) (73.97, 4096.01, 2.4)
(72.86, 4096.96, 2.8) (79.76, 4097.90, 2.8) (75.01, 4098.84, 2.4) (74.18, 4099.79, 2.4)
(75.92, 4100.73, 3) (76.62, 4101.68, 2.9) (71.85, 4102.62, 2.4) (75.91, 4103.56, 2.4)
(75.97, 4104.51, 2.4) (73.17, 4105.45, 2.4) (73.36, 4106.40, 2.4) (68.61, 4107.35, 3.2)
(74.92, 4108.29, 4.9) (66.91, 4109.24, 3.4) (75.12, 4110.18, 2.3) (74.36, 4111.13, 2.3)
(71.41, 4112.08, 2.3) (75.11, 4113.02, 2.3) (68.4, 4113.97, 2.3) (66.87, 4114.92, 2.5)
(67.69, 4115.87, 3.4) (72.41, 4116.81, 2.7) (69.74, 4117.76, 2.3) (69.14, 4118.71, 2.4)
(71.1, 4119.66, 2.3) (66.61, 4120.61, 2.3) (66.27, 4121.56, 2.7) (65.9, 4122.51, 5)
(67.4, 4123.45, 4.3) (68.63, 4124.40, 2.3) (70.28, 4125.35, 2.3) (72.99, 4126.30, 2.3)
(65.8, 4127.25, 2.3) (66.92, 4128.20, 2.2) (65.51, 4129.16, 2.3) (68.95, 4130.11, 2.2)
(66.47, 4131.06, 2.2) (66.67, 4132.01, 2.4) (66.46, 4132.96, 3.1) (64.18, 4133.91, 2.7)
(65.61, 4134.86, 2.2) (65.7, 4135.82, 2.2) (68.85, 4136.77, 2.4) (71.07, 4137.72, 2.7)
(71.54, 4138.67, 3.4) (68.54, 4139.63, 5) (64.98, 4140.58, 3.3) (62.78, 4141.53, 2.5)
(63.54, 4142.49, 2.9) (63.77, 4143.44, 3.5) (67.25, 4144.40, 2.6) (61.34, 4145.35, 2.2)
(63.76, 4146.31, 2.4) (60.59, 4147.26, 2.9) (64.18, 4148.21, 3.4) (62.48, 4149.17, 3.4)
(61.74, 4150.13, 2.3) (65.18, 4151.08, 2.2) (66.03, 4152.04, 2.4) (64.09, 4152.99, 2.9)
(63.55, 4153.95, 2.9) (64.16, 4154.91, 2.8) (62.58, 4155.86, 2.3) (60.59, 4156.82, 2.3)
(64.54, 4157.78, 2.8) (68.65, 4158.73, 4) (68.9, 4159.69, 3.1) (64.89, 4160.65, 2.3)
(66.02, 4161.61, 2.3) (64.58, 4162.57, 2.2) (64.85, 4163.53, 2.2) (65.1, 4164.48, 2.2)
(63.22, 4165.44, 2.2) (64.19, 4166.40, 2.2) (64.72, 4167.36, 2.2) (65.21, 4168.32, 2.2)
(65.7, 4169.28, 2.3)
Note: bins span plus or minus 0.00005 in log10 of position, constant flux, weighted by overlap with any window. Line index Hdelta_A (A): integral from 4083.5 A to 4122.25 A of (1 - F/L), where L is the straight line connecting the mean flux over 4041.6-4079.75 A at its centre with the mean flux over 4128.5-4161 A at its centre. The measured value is -3.8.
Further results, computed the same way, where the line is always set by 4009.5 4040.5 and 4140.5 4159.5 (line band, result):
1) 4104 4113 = -1.1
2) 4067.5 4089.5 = -1.8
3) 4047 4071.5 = -0.5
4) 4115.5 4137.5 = -1.2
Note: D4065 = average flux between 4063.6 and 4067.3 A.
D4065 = 63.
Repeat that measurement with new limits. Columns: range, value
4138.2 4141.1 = 68.3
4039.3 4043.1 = 68.3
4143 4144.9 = 65.4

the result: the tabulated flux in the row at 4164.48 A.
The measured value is 65.1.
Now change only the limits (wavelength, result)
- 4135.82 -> 65.7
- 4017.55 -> 67.9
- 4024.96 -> 57.3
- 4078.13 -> 67.33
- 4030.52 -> 65.82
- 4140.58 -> 64.98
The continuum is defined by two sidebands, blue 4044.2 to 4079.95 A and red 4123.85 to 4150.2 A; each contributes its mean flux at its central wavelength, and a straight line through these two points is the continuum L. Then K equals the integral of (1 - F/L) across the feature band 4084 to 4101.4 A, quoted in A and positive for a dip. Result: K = -1.9 A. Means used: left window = 66.9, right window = 66.1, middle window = 74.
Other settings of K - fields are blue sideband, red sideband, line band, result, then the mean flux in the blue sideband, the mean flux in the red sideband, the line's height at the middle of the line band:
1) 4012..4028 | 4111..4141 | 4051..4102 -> -2.2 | 65.5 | 68.4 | 67.1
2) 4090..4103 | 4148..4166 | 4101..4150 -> 0.8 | 74.3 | 64.5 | 69.6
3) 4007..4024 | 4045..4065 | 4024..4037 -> 0.6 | 67.8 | 66.7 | 67.4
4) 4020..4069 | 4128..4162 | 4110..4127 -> -1.1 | 66.1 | 65.3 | 65.5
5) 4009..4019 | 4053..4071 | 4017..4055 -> 0.8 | 67.9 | 67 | 67.5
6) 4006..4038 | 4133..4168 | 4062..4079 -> -0.3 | 66.5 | 65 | 65.9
